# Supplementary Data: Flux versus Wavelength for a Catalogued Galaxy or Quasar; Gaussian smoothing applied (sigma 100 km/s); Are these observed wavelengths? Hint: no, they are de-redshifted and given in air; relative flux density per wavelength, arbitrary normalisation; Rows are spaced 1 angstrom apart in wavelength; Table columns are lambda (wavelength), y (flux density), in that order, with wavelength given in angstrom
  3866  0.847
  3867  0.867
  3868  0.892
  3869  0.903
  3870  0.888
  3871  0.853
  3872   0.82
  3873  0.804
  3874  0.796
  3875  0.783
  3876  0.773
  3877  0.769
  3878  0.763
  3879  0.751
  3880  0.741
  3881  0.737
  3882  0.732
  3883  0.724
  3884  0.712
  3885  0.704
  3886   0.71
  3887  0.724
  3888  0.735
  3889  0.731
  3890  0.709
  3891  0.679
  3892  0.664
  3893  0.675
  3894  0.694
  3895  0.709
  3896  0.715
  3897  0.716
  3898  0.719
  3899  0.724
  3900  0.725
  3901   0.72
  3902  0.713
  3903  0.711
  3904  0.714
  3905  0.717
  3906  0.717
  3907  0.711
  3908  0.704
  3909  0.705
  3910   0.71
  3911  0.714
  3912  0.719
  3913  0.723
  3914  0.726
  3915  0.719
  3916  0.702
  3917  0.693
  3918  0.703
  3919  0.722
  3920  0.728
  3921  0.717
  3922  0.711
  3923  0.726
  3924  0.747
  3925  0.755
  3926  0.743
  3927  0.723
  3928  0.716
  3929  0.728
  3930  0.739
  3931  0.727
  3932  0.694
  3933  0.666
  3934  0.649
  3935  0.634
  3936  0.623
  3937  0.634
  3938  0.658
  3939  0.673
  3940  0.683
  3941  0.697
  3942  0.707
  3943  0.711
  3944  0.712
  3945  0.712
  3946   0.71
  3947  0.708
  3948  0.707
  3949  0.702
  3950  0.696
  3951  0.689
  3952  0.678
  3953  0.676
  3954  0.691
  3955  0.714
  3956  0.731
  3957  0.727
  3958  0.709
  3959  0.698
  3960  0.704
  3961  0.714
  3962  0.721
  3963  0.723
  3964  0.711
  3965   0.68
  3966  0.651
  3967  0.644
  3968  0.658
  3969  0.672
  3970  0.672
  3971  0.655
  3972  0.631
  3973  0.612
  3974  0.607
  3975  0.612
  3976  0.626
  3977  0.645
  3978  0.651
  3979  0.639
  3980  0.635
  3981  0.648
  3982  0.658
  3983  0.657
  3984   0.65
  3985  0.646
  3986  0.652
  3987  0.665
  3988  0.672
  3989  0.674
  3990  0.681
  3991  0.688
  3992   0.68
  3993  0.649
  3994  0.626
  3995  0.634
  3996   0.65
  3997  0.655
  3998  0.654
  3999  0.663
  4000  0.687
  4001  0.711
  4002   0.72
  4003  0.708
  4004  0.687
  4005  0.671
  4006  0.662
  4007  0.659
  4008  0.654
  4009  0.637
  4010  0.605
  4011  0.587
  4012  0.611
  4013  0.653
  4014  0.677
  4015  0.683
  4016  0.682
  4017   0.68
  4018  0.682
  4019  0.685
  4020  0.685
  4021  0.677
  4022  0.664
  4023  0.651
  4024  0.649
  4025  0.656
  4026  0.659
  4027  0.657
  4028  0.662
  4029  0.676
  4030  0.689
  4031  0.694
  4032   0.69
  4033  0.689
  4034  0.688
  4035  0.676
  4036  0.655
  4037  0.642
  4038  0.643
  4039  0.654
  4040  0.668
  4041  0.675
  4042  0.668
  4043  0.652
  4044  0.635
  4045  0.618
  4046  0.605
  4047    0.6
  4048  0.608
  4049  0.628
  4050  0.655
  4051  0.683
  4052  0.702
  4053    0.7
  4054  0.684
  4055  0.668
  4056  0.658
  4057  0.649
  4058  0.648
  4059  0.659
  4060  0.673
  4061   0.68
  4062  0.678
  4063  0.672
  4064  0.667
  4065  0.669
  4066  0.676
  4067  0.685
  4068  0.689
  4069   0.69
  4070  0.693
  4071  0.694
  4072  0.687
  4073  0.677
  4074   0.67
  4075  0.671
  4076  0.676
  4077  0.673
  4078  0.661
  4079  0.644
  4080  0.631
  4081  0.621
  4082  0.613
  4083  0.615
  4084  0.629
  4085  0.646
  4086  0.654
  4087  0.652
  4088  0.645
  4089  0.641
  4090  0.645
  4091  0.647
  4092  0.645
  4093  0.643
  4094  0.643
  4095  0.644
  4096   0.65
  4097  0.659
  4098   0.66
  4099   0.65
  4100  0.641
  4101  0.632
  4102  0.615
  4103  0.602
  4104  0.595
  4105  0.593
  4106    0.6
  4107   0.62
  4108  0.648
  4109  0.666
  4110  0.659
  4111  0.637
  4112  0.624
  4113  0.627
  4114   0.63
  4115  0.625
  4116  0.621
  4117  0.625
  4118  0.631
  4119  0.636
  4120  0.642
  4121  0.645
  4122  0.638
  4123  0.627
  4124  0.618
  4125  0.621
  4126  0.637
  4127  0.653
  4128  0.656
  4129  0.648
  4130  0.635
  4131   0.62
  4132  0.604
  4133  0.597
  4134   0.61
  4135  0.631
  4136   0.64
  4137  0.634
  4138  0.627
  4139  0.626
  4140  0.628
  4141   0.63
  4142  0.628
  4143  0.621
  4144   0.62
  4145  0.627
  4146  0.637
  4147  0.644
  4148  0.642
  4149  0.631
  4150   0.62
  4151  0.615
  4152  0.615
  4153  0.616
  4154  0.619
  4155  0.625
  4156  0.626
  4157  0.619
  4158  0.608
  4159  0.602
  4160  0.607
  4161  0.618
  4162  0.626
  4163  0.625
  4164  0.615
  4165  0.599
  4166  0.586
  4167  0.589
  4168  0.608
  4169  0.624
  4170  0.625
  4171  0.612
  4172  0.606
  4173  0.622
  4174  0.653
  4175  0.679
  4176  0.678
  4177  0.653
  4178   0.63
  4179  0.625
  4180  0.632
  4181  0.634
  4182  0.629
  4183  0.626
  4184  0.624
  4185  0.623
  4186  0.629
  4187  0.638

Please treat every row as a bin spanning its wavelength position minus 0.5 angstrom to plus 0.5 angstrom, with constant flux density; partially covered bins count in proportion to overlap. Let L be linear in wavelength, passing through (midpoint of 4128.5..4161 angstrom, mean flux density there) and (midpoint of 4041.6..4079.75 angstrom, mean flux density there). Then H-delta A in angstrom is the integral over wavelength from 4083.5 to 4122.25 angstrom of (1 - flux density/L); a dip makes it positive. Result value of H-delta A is 0.5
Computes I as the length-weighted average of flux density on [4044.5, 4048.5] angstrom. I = 0.608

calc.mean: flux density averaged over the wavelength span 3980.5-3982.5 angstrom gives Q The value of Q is 0.653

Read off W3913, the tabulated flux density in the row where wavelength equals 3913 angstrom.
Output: 0.723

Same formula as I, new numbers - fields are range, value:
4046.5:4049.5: 0.612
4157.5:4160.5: 0.606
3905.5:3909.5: 0.709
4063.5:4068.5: 0.677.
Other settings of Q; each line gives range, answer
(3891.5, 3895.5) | 0.685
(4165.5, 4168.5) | 0.594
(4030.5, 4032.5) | 0.692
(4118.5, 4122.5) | 0.64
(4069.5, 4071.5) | 0.694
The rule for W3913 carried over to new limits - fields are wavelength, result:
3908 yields 0.704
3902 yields 0.713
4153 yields 0.616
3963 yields 0.723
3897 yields 0.716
